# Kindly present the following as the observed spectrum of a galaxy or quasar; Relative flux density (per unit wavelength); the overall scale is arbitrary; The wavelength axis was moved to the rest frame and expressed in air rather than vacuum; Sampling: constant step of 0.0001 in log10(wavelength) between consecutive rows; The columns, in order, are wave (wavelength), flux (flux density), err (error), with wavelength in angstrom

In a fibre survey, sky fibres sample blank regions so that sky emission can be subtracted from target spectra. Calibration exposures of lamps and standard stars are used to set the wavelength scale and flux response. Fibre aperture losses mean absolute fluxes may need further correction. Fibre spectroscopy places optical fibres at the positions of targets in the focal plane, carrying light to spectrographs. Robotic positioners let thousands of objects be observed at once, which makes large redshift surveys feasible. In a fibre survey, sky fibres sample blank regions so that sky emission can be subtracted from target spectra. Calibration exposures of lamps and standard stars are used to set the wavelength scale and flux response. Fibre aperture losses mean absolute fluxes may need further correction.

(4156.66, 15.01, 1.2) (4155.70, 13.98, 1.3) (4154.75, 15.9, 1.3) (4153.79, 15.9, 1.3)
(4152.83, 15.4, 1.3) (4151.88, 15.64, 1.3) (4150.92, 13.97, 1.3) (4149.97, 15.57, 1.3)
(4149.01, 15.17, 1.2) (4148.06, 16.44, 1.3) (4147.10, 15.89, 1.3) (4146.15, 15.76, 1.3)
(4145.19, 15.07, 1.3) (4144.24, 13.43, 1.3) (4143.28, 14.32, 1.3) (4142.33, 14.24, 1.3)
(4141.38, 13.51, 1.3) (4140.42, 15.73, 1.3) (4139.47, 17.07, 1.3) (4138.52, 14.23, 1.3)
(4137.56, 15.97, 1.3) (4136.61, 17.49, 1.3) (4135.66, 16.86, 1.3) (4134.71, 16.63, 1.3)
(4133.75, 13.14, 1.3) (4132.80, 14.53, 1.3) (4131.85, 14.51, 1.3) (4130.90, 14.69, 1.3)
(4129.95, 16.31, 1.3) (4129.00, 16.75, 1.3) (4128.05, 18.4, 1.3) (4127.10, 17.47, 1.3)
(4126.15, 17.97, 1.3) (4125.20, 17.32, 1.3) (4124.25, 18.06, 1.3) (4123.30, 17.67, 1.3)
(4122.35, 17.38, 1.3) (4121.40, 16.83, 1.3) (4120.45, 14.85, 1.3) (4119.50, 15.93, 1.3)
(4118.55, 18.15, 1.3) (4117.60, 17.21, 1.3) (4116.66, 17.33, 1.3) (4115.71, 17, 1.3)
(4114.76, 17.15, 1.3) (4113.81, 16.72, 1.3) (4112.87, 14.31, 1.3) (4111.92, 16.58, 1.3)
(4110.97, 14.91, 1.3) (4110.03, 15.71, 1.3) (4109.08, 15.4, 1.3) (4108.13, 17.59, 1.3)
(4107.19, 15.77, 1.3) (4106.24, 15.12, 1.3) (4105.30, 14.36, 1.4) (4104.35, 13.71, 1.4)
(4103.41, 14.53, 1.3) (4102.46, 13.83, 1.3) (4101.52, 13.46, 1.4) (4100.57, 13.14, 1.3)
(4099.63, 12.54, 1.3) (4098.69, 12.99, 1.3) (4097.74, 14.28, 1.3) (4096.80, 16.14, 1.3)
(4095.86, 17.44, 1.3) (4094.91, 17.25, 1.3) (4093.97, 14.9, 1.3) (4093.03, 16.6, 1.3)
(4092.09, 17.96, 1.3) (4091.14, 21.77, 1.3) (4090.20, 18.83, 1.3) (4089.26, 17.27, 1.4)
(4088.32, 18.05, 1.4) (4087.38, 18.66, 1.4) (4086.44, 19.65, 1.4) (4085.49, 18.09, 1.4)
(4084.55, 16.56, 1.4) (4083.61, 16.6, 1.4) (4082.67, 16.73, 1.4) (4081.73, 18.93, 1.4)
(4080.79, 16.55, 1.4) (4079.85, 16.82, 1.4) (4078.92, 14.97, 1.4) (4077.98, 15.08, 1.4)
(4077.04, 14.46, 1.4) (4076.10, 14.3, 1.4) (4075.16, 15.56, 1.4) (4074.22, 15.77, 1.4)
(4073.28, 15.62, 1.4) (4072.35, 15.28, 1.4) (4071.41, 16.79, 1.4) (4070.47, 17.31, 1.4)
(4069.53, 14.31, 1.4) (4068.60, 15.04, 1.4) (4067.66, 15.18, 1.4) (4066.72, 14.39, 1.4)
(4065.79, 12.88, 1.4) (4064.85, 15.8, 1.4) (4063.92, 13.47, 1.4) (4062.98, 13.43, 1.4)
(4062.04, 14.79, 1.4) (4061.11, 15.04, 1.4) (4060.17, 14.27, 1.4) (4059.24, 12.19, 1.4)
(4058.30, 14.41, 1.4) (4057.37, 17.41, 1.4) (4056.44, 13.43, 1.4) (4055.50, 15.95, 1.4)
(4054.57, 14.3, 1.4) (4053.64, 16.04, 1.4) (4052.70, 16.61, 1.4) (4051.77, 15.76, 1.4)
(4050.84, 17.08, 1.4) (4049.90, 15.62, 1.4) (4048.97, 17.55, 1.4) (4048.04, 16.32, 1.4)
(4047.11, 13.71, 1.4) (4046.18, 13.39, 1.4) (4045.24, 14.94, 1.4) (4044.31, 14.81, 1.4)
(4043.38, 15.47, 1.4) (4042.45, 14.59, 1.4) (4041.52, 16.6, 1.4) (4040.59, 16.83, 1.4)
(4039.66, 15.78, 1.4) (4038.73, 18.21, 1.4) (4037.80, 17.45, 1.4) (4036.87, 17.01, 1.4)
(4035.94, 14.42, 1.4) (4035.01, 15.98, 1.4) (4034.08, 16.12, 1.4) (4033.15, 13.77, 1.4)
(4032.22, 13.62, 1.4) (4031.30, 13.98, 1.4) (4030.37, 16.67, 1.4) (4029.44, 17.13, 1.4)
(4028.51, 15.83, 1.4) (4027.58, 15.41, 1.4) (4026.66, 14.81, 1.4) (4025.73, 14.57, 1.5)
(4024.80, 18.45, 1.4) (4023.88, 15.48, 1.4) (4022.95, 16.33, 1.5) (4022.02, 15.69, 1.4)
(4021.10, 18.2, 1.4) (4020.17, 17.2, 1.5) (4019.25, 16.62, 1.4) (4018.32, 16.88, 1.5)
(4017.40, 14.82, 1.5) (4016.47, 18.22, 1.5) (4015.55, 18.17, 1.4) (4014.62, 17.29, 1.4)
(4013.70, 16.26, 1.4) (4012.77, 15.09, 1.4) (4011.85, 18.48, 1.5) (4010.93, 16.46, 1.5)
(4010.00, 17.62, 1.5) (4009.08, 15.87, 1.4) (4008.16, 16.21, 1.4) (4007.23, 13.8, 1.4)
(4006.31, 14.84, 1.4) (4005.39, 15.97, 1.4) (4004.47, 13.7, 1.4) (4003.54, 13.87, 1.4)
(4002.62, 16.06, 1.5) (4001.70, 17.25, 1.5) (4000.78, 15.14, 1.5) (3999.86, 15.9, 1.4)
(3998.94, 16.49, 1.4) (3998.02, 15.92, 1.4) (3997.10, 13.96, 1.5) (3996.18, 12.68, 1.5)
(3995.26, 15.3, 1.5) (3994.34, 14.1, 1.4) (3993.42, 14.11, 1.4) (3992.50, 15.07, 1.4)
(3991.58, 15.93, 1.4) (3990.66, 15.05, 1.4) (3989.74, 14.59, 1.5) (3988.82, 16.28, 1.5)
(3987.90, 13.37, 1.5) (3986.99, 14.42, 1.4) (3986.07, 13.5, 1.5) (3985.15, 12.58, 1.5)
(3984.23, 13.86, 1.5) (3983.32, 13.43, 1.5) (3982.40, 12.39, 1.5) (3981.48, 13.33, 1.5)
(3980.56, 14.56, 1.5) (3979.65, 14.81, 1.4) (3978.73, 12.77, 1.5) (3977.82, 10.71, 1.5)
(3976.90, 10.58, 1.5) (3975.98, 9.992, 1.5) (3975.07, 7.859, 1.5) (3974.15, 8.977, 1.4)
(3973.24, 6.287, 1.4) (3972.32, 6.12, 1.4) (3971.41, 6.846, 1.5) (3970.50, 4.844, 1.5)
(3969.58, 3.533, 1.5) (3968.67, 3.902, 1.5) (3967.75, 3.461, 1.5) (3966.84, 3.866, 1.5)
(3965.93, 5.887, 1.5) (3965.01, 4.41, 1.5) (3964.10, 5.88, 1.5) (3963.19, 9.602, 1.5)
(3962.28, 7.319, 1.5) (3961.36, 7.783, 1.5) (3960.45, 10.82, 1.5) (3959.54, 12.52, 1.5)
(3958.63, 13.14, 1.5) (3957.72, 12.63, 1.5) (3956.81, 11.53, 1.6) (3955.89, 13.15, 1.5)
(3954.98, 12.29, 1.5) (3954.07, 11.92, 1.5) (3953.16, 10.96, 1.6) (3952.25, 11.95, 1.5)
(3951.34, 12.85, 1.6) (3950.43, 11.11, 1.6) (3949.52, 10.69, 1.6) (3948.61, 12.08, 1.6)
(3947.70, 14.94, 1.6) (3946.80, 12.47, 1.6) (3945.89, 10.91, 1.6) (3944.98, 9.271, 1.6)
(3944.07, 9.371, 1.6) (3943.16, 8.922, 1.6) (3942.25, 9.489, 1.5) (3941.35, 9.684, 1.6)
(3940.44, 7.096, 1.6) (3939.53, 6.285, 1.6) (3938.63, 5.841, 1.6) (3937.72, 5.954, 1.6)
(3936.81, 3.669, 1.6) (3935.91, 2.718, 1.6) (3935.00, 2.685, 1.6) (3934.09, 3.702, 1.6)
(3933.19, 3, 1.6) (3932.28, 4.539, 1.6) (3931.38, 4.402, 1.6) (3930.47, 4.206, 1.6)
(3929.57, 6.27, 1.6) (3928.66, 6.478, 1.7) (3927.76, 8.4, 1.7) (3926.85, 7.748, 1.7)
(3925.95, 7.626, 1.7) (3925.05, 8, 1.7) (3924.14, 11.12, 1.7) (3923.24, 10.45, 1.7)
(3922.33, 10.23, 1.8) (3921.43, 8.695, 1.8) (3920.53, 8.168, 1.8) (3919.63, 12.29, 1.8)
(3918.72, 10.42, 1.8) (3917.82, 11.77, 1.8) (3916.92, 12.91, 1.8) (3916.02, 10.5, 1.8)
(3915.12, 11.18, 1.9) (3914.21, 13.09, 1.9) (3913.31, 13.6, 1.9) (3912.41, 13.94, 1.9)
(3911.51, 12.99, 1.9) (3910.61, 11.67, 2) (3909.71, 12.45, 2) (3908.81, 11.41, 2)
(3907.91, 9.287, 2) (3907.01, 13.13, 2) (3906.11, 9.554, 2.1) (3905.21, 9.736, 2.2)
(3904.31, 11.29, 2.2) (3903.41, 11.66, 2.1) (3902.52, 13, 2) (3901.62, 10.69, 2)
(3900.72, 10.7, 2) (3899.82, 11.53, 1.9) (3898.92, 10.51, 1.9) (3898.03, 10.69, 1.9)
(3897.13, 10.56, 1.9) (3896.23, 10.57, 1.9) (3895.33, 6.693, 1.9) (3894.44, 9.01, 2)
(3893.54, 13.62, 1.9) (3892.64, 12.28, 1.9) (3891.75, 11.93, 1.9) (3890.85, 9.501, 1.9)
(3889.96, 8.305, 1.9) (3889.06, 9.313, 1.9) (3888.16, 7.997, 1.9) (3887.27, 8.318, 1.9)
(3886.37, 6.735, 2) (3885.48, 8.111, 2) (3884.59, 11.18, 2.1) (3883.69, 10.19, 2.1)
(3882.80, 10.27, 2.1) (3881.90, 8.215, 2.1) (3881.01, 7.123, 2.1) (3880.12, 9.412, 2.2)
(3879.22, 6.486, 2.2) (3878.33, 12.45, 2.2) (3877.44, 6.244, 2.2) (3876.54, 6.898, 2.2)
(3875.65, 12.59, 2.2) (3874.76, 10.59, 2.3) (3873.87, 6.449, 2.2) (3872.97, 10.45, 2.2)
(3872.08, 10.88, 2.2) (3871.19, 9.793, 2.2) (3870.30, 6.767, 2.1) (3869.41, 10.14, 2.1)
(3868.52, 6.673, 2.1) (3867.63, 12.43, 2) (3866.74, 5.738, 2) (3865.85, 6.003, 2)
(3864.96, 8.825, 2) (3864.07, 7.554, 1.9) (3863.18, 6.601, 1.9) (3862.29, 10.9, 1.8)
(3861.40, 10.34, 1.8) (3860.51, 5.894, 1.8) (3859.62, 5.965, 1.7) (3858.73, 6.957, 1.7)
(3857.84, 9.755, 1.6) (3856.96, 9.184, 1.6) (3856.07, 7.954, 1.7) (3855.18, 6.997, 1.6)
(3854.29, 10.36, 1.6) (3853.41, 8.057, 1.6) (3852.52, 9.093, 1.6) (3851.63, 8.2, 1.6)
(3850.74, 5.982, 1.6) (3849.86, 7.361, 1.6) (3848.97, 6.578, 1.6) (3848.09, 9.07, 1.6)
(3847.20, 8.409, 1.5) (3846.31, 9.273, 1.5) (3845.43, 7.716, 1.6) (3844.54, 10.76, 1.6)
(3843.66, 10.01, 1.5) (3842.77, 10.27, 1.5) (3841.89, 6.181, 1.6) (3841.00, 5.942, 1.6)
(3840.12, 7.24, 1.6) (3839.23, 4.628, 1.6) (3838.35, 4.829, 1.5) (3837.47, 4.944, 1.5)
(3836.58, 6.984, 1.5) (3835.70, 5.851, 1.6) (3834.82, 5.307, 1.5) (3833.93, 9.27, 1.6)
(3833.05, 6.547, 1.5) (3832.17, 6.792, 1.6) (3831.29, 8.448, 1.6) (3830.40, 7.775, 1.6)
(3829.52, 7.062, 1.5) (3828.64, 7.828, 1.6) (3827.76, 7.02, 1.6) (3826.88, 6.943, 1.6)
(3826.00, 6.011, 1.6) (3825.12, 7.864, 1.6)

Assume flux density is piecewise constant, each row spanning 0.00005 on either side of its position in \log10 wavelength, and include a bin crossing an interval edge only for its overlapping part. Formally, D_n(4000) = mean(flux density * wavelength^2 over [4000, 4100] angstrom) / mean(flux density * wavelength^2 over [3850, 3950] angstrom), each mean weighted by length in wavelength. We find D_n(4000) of 1.88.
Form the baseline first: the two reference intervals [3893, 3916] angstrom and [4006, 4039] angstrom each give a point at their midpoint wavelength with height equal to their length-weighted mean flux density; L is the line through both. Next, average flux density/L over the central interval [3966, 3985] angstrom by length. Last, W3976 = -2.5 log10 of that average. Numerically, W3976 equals 0.49 mag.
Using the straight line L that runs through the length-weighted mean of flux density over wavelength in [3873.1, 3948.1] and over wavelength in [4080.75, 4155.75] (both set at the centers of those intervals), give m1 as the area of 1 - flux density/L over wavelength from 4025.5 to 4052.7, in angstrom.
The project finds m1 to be -4.4 angstrom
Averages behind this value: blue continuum 9.32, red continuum 16.1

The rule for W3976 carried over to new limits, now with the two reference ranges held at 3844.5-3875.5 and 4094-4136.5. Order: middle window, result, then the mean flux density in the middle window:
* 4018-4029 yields -0.229 mag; 16.3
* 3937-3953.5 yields 0.108 mag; 9.89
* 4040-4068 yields -0.076 mag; 15.1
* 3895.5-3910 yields -0.137 mag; 10.9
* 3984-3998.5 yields -0.178 mag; 14.4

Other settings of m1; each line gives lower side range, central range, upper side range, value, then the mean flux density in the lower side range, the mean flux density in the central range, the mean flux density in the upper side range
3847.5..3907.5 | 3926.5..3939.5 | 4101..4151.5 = 6.9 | 9.17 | 4.99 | 15.8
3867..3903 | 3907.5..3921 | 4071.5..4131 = -1.5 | 9.62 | 11.7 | 16.3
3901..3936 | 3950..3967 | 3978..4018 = 2.9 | 9.43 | 10.1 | 15.1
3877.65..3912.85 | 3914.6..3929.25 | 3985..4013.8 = 2.3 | 10.3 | 9.72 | 15.2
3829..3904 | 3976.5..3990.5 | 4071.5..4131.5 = -1.1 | 8.64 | 13.5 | 16.3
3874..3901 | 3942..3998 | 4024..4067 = 7.3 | 9.56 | 11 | 15.4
